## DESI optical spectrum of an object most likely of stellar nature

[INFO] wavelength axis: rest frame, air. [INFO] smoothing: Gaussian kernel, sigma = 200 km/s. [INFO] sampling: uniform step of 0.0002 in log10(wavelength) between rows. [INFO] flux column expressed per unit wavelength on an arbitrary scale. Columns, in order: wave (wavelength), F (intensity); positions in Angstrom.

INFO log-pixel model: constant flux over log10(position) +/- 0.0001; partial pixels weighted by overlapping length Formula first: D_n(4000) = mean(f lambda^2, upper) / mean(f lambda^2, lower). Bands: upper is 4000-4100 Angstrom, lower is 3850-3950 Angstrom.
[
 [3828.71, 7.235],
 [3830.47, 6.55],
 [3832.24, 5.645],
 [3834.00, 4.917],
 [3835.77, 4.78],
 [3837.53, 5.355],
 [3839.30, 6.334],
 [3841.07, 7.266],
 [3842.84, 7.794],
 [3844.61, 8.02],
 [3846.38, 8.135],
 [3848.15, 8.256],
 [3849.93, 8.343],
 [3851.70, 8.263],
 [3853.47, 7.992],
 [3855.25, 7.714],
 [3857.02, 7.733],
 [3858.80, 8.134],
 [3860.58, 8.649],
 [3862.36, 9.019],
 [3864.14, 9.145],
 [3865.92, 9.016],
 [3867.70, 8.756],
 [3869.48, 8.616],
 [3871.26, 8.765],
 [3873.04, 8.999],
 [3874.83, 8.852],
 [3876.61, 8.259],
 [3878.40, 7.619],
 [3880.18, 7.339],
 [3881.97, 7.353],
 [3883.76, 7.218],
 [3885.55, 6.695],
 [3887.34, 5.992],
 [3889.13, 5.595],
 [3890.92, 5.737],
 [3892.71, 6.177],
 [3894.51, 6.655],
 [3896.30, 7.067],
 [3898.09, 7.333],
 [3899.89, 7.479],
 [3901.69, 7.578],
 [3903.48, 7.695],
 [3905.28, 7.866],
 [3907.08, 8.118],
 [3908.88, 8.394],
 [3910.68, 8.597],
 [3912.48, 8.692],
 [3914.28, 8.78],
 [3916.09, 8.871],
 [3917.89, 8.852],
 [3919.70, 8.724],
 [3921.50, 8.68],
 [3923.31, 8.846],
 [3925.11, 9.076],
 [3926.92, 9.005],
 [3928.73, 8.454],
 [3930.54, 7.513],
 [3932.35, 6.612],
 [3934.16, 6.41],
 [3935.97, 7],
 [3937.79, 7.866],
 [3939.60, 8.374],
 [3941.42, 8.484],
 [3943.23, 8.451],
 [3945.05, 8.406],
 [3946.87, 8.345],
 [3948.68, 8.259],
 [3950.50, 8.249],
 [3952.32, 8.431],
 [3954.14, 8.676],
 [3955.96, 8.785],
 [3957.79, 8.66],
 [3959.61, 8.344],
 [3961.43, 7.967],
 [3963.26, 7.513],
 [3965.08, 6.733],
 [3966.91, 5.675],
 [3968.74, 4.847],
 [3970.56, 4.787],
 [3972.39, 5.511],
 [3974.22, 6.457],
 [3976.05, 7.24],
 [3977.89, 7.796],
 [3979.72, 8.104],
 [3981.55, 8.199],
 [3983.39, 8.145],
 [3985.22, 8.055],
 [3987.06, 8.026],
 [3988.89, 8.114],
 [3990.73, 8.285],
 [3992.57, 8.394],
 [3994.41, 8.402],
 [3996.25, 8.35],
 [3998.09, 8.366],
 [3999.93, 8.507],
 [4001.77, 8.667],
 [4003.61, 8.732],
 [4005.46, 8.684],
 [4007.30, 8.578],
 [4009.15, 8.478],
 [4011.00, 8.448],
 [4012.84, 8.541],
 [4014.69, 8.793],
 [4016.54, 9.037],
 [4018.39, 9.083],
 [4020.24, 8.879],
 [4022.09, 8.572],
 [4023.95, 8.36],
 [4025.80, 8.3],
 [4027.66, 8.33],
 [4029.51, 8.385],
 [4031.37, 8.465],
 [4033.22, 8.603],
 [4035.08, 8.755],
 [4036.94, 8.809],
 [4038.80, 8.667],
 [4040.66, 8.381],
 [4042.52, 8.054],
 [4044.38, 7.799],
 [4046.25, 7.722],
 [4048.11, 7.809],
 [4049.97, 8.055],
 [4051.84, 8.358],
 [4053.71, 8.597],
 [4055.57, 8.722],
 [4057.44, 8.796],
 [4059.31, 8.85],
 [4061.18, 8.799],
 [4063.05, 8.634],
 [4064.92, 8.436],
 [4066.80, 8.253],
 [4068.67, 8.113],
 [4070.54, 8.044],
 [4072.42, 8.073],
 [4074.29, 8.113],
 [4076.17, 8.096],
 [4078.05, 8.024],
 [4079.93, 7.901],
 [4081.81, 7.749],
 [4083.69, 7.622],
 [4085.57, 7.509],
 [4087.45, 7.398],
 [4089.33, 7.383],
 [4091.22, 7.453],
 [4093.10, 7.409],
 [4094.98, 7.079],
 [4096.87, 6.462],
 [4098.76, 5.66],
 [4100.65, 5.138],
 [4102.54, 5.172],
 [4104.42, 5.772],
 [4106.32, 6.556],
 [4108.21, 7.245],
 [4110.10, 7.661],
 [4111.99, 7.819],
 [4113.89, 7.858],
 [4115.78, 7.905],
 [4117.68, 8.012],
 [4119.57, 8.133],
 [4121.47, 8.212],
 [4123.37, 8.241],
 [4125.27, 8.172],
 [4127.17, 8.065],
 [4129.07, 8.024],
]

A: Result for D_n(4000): 1.11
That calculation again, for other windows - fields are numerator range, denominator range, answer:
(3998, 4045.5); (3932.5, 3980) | 1.18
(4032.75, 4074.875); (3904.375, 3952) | 1.08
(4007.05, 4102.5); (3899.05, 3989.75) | 1.08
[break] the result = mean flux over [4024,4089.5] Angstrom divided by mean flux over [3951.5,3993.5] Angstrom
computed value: 1.10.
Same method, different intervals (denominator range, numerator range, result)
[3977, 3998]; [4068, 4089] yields 0.96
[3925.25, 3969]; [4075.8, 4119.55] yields 0.91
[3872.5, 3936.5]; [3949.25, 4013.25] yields 1.02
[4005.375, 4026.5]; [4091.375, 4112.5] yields 0.76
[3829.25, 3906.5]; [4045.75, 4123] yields 1.03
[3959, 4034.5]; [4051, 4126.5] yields 0.96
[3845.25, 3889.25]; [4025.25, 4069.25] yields 1.04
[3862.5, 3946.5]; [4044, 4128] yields 0.97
